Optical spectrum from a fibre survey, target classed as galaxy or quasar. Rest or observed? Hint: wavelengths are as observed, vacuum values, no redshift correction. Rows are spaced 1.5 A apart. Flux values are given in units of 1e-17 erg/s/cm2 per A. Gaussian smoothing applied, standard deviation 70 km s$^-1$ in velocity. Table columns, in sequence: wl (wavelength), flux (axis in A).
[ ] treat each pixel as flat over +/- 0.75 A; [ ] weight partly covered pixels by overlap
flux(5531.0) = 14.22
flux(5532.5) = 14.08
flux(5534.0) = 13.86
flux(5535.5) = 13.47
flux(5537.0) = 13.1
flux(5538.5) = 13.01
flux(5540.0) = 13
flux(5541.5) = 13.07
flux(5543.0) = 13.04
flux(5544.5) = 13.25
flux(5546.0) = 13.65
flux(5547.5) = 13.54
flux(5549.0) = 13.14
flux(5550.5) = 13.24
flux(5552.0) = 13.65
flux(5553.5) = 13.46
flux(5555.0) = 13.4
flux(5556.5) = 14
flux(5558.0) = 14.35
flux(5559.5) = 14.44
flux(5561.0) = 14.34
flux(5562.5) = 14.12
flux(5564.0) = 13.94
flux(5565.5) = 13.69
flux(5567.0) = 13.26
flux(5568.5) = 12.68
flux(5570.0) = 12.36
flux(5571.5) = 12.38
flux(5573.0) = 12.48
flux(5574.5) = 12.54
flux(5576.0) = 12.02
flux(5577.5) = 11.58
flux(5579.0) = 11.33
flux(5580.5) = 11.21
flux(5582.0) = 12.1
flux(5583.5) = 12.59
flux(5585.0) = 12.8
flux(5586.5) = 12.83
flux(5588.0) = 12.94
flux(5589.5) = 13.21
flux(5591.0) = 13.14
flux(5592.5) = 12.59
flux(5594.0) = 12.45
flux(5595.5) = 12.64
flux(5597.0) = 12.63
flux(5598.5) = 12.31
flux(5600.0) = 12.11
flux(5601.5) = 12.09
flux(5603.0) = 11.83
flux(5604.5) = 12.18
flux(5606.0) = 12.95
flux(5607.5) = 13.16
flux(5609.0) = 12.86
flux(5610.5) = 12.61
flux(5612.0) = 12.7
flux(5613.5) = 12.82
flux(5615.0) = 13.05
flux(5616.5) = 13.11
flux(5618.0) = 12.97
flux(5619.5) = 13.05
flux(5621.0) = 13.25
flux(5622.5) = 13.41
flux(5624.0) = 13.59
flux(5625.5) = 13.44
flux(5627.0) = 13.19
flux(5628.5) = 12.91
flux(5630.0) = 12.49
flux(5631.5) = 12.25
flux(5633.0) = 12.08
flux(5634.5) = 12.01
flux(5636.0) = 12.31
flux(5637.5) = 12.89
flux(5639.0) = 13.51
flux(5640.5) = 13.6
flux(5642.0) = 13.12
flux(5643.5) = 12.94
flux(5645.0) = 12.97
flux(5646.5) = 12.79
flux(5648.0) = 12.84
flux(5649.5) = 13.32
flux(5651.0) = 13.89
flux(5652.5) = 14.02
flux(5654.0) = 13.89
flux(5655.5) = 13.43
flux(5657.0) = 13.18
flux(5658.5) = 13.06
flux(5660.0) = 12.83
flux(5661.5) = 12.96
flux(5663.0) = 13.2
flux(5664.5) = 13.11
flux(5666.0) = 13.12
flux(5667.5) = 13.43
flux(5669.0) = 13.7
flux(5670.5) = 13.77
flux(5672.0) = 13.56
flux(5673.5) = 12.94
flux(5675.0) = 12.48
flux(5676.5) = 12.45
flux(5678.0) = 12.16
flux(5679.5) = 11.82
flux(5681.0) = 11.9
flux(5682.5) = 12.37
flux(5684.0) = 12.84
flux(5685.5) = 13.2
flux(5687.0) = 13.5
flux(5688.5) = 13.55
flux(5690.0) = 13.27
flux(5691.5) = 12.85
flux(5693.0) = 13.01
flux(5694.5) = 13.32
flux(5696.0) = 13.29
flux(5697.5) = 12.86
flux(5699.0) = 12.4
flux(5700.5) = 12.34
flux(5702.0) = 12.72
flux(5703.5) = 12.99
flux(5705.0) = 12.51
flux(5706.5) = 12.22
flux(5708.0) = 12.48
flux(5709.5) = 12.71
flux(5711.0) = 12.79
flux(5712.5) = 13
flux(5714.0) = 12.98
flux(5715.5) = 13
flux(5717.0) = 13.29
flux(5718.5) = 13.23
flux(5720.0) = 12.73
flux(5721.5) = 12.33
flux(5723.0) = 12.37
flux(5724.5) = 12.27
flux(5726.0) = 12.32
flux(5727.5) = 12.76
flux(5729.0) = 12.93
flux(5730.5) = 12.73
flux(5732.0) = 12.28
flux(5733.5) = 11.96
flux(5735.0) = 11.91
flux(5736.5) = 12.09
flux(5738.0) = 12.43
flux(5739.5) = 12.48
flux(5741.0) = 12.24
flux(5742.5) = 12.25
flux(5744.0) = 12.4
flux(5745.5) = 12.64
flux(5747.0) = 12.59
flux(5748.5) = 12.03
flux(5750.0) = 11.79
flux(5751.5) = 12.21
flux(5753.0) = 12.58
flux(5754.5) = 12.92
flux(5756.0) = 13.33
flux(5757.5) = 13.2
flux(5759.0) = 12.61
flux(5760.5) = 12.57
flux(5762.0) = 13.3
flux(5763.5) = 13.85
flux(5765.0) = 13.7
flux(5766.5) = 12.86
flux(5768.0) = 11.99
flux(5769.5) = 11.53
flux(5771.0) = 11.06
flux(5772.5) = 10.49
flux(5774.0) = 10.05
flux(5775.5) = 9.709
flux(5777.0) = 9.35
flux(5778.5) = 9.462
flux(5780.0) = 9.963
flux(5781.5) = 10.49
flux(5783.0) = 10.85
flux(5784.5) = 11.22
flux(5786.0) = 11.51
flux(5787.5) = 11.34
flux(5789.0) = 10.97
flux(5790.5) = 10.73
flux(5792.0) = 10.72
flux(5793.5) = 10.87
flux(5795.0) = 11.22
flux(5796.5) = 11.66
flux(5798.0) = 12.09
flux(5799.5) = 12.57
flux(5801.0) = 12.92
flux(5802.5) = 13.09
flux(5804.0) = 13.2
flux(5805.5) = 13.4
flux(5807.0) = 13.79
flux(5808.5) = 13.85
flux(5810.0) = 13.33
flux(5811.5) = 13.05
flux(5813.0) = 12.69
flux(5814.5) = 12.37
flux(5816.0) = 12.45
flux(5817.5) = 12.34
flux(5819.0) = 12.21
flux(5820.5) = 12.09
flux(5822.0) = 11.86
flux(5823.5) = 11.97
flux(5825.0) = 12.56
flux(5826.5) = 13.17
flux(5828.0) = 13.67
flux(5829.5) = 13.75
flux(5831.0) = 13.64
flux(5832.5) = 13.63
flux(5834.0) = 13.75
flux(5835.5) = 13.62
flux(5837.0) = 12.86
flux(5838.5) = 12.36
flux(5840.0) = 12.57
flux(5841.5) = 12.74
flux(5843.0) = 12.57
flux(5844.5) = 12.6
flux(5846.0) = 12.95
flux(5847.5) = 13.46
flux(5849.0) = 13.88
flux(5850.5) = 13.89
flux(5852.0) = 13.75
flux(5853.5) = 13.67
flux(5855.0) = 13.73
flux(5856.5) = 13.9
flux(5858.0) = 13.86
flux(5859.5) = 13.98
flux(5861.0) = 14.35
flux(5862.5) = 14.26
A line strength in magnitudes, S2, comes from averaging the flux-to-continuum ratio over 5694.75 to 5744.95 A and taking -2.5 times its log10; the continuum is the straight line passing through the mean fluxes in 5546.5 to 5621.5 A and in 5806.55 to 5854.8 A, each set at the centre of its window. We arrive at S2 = 0.032 mag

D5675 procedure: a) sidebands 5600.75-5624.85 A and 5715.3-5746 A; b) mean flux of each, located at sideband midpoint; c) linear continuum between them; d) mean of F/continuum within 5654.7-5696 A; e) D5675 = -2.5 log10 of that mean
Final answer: -0.03 mag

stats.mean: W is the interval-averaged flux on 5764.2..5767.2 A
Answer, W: 13.3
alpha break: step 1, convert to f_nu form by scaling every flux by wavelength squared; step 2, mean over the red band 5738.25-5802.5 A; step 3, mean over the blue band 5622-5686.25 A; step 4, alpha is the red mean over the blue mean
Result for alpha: 0.94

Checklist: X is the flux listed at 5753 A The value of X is 12.58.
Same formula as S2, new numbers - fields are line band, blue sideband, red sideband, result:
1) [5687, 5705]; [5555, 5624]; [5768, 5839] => -0.05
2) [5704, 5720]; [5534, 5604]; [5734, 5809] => -0.05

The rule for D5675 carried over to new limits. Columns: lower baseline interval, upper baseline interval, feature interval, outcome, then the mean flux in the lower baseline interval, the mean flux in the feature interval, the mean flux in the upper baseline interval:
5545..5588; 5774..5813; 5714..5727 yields -0.05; 13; 12.7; 11.6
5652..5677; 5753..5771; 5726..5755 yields 0.05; 13.2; 12.4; 12.8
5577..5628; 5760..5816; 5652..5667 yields -0.07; 12.7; 13.3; 11.8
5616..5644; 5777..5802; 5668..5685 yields -0.03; 13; 12.7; 11.1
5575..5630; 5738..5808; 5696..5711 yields -0.04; 12.7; 12.6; 11.9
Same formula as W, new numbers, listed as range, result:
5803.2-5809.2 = 13.6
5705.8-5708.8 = 12.4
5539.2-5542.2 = 13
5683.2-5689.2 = 13.3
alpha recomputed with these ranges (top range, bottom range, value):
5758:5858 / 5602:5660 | 1.01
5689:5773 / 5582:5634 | 1.03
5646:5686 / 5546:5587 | 1.04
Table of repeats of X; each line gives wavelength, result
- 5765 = 13.7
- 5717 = 13.29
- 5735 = 11.91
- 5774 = 10.05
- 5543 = 13.04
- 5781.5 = 10.49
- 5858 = 13.86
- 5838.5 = 12.36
